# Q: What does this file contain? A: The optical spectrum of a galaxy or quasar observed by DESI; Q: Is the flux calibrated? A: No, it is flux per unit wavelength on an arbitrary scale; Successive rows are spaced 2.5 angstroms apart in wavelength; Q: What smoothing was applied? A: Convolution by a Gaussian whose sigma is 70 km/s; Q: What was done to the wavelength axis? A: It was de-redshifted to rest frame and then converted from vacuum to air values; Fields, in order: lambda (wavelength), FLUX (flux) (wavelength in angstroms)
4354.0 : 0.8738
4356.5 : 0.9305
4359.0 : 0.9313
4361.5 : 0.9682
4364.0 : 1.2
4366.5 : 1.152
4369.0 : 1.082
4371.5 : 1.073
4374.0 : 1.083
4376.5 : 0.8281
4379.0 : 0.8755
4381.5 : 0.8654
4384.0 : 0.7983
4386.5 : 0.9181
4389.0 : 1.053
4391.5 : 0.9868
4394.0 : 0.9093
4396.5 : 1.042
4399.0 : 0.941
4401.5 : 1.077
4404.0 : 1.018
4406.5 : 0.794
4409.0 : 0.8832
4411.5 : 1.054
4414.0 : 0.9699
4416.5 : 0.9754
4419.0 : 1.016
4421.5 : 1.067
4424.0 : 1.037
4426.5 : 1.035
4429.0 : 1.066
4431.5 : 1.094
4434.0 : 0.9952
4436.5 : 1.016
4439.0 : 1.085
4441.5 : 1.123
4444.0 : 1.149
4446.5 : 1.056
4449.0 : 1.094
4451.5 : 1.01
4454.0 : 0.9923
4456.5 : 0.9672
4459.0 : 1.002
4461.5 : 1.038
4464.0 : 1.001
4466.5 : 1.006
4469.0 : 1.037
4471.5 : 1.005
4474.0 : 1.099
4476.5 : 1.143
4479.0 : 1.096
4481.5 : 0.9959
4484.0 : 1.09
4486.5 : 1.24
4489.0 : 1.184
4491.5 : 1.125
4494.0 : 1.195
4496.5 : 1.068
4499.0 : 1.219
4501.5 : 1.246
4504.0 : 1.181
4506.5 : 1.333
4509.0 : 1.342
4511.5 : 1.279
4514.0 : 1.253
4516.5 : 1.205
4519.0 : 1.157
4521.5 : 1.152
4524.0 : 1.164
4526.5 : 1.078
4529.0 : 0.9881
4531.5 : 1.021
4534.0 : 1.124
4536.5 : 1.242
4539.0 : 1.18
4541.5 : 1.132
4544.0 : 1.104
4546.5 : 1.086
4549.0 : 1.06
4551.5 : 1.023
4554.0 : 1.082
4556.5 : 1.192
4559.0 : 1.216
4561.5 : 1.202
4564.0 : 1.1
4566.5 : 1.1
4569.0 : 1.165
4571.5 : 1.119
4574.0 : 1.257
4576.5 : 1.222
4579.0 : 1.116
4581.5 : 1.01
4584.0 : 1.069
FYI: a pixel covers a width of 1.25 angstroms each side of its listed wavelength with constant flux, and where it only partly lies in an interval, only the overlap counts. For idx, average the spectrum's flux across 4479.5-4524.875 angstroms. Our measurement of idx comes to 1.19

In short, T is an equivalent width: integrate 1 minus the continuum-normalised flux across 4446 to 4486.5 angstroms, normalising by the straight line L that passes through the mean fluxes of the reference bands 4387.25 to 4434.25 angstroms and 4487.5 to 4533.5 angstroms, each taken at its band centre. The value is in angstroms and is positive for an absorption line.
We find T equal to 2.0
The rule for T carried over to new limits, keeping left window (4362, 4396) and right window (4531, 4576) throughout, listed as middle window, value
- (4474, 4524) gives -4.18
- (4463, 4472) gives 0.42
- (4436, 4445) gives -0.50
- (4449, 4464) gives 0.63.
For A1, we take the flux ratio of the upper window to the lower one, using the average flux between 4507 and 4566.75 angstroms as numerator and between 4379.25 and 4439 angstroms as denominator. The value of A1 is 1.2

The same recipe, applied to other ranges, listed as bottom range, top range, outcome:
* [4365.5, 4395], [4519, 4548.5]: 1.15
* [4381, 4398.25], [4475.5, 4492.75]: 1.19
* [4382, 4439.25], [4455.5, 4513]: 1.14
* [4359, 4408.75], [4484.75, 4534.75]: 1.20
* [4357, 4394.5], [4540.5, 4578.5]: 1.16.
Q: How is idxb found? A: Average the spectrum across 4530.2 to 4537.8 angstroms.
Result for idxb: 1.13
